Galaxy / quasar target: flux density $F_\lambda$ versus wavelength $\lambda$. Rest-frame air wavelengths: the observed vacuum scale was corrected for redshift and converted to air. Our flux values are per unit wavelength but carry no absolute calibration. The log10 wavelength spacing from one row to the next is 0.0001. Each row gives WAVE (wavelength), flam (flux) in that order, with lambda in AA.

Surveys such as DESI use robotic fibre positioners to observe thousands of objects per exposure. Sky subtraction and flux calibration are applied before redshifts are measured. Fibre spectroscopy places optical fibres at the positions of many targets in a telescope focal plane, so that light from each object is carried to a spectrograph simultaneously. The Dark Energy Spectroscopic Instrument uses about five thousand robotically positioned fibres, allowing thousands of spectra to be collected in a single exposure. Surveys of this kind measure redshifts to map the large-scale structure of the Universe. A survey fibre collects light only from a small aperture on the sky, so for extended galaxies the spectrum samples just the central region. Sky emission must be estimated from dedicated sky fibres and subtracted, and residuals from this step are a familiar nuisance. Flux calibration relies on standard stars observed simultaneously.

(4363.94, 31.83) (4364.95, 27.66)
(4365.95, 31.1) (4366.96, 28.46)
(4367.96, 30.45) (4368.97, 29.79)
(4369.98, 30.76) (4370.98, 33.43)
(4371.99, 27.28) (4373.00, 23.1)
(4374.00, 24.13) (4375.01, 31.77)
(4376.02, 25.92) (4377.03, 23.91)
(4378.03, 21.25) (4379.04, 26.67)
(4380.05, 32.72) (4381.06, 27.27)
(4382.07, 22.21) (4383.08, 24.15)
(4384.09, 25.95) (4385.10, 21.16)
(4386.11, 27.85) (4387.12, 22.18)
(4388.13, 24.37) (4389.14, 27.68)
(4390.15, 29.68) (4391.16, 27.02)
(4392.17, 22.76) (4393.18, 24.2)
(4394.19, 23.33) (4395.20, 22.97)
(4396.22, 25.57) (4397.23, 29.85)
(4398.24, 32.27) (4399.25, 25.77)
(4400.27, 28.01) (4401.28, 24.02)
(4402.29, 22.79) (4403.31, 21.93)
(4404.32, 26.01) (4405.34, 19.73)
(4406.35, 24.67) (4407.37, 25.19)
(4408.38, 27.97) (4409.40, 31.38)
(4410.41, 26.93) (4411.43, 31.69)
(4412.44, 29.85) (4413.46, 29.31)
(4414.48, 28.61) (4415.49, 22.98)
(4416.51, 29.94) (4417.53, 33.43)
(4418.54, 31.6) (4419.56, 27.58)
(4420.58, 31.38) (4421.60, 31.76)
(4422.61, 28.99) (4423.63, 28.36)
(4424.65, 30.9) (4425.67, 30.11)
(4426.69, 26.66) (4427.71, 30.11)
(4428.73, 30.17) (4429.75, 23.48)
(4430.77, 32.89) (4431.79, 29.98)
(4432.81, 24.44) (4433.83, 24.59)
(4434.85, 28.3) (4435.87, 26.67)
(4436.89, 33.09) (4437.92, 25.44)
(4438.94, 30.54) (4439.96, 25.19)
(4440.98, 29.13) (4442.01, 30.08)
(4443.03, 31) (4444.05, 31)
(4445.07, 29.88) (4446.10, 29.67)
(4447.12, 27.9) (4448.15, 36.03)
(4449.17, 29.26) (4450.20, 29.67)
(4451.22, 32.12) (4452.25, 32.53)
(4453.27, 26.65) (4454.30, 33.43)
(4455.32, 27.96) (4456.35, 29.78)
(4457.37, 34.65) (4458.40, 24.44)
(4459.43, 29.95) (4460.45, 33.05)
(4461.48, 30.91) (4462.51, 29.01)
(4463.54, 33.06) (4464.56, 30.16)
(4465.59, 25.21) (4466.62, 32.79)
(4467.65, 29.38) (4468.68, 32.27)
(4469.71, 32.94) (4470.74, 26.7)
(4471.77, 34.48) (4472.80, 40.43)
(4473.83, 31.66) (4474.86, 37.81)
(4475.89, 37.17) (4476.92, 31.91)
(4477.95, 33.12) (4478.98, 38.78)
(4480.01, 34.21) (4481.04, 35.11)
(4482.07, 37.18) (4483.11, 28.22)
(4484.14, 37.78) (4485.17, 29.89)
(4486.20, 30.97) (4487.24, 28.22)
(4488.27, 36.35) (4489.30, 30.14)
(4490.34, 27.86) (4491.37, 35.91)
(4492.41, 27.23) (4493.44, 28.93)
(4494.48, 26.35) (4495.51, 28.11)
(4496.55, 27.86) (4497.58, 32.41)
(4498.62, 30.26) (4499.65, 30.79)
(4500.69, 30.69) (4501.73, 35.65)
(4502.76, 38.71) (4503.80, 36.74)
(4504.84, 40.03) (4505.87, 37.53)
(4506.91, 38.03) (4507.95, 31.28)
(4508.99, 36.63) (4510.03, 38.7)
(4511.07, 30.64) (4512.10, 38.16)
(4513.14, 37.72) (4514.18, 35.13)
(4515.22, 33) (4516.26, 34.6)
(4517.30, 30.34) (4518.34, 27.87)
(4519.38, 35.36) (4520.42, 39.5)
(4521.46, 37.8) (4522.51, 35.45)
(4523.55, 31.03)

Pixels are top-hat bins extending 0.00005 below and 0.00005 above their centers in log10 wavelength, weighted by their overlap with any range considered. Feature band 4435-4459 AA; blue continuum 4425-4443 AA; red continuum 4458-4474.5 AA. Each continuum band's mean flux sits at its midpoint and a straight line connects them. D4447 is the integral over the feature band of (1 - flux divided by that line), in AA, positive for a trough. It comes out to -0.3 AA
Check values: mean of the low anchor 28.4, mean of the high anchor 31.1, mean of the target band 29.8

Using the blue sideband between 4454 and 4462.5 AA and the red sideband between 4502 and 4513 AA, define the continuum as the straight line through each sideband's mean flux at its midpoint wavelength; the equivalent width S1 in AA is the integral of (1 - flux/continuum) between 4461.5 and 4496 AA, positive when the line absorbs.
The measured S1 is 0.9 AA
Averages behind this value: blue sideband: 30.4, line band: 32.1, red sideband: 36.7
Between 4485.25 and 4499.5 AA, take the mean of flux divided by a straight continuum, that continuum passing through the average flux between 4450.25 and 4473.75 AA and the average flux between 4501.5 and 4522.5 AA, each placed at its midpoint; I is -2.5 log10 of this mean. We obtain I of 0.13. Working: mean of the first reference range 31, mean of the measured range 30.1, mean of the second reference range 35.7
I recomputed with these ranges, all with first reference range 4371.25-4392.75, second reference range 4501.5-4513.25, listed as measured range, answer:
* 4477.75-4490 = 0.04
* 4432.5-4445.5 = 0.08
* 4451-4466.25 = 0.08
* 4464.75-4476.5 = 0.03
